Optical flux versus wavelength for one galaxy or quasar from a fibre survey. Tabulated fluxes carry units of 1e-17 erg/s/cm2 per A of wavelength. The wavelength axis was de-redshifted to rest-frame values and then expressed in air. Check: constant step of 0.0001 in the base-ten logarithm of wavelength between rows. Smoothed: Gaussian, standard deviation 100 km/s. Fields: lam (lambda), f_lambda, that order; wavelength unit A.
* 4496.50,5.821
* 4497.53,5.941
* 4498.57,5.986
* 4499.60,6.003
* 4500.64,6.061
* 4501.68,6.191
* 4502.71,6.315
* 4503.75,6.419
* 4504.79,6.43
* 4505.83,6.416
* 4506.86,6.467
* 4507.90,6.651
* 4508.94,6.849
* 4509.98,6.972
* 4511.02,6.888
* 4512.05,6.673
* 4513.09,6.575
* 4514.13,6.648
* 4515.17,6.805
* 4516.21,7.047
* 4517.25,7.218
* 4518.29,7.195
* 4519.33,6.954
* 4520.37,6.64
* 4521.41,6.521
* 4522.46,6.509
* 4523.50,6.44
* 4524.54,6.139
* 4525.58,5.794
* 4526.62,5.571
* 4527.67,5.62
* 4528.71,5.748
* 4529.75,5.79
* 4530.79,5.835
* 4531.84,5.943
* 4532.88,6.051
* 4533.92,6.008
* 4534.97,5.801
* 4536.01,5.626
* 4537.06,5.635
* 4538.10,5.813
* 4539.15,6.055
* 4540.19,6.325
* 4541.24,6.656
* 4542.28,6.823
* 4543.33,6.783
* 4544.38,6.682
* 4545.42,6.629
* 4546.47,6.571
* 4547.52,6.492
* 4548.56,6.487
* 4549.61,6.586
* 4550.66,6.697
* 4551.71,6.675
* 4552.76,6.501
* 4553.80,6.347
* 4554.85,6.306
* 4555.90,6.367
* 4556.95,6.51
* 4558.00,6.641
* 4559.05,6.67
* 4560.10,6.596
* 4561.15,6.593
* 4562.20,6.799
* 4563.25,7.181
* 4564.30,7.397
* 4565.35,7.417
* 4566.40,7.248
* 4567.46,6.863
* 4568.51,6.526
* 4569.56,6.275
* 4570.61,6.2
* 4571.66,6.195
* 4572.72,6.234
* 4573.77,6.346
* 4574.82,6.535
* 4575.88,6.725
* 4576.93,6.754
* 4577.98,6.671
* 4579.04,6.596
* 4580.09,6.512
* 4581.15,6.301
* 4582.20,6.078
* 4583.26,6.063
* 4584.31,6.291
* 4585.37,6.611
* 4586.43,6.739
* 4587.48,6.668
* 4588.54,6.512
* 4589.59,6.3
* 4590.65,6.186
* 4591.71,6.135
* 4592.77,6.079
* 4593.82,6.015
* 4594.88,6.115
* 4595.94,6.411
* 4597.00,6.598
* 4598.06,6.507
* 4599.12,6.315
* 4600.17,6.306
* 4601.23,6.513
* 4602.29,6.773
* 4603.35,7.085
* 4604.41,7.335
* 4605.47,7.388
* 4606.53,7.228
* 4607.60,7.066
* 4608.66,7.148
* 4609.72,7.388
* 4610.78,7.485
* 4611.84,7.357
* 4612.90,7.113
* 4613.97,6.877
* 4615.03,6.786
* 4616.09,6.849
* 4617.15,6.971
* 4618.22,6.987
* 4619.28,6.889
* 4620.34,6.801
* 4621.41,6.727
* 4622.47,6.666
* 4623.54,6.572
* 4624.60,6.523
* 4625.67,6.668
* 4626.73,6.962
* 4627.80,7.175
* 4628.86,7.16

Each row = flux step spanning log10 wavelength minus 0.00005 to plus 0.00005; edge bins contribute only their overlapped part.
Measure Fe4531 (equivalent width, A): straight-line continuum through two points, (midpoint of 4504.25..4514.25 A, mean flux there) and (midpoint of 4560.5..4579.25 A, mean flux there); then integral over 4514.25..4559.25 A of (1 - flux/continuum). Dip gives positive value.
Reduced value 2.1 A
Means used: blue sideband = 6.66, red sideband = 6.7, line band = 6.36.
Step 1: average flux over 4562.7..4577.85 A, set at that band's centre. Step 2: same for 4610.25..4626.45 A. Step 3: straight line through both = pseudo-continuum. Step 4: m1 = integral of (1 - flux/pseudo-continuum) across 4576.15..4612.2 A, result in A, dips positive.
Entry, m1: 0.9 A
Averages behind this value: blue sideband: 6.71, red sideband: 6.89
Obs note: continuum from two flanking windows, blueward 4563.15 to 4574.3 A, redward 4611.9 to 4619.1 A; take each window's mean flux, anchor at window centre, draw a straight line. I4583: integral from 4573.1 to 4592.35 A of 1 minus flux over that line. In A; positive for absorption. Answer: 0.9 A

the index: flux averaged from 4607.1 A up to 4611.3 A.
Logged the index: 7.28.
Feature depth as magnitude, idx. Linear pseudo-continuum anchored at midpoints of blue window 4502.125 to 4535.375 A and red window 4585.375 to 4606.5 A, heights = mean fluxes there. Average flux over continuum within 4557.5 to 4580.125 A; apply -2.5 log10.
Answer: -0.03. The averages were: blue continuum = 6.41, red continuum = 6.55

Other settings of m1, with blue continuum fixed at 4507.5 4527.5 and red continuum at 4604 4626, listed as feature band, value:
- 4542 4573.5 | 0.6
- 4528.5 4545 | 1.4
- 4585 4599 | 1.1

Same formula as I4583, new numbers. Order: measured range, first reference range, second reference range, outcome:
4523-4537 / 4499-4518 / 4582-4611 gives 1.56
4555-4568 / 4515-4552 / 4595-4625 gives -0.62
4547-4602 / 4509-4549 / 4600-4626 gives 1.38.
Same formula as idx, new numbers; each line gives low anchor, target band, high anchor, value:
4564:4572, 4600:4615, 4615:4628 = -0.05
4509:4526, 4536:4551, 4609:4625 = 0.06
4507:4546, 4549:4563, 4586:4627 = -0.01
